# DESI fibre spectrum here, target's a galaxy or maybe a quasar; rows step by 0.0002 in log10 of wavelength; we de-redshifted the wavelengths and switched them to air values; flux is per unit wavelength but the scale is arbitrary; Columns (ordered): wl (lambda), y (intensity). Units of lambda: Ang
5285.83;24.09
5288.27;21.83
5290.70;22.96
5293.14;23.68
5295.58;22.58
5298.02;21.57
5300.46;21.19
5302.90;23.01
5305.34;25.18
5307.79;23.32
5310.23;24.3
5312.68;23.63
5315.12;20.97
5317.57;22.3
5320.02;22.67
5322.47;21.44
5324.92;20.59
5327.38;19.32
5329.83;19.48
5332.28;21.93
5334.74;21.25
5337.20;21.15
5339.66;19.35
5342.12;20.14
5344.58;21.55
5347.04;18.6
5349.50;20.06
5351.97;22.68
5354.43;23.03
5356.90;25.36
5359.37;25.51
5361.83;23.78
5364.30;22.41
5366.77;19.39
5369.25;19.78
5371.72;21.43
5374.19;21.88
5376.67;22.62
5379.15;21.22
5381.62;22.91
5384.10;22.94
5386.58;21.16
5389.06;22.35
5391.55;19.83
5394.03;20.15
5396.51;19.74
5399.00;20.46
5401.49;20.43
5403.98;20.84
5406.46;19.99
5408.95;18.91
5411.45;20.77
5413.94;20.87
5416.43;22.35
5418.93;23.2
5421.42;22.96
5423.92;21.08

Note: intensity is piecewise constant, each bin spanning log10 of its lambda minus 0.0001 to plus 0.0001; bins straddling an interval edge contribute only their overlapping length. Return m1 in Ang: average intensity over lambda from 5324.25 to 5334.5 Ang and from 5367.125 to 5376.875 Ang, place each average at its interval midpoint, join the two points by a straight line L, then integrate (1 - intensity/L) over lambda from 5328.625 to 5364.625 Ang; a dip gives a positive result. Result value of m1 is -1.8 Ang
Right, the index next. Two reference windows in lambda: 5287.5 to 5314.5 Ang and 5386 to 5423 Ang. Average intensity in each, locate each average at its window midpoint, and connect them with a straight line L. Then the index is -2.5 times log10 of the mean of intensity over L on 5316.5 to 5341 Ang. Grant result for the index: 0.08 mag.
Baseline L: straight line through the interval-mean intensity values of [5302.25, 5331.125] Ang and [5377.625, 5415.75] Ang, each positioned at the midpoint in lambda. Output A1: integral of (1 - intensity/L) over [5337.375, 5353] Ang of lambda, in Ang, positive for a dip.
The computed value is 0.9 Ang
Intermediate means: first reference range 22.2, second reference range 20.9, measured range 20.4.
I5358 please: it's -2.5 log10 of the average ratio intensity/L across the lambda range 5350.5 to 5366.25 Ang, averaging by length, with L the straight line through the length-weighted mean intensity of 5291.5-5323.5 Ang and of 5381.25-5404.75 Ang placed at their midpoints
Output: -0.09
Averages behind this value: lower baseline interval 22.8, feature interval 23.5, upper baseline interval 21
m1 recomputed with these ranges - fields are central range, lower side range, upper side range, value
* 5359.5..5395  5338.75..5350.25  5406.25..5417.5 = -2.5 Ang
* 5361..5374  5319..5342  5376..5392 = 0.1 Ang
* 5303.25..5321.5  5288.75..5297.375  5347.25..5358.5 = -0.3 Ang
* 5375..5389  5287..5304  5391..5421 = -0.7 Ang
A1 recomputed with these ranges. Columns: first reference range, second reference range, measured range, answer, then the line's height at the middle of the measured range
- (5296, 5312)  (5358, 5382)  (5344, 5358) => 0.32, 22.4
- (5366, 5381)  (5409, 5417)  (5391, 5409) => 0.73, 21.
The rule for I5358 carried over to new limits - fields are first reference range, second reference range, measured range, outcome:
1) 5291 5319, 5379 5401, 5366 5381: 0.02 mag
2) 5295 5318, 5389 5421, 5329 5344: 0.08 mag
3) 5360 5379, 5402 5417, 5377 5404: 0.00 mag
